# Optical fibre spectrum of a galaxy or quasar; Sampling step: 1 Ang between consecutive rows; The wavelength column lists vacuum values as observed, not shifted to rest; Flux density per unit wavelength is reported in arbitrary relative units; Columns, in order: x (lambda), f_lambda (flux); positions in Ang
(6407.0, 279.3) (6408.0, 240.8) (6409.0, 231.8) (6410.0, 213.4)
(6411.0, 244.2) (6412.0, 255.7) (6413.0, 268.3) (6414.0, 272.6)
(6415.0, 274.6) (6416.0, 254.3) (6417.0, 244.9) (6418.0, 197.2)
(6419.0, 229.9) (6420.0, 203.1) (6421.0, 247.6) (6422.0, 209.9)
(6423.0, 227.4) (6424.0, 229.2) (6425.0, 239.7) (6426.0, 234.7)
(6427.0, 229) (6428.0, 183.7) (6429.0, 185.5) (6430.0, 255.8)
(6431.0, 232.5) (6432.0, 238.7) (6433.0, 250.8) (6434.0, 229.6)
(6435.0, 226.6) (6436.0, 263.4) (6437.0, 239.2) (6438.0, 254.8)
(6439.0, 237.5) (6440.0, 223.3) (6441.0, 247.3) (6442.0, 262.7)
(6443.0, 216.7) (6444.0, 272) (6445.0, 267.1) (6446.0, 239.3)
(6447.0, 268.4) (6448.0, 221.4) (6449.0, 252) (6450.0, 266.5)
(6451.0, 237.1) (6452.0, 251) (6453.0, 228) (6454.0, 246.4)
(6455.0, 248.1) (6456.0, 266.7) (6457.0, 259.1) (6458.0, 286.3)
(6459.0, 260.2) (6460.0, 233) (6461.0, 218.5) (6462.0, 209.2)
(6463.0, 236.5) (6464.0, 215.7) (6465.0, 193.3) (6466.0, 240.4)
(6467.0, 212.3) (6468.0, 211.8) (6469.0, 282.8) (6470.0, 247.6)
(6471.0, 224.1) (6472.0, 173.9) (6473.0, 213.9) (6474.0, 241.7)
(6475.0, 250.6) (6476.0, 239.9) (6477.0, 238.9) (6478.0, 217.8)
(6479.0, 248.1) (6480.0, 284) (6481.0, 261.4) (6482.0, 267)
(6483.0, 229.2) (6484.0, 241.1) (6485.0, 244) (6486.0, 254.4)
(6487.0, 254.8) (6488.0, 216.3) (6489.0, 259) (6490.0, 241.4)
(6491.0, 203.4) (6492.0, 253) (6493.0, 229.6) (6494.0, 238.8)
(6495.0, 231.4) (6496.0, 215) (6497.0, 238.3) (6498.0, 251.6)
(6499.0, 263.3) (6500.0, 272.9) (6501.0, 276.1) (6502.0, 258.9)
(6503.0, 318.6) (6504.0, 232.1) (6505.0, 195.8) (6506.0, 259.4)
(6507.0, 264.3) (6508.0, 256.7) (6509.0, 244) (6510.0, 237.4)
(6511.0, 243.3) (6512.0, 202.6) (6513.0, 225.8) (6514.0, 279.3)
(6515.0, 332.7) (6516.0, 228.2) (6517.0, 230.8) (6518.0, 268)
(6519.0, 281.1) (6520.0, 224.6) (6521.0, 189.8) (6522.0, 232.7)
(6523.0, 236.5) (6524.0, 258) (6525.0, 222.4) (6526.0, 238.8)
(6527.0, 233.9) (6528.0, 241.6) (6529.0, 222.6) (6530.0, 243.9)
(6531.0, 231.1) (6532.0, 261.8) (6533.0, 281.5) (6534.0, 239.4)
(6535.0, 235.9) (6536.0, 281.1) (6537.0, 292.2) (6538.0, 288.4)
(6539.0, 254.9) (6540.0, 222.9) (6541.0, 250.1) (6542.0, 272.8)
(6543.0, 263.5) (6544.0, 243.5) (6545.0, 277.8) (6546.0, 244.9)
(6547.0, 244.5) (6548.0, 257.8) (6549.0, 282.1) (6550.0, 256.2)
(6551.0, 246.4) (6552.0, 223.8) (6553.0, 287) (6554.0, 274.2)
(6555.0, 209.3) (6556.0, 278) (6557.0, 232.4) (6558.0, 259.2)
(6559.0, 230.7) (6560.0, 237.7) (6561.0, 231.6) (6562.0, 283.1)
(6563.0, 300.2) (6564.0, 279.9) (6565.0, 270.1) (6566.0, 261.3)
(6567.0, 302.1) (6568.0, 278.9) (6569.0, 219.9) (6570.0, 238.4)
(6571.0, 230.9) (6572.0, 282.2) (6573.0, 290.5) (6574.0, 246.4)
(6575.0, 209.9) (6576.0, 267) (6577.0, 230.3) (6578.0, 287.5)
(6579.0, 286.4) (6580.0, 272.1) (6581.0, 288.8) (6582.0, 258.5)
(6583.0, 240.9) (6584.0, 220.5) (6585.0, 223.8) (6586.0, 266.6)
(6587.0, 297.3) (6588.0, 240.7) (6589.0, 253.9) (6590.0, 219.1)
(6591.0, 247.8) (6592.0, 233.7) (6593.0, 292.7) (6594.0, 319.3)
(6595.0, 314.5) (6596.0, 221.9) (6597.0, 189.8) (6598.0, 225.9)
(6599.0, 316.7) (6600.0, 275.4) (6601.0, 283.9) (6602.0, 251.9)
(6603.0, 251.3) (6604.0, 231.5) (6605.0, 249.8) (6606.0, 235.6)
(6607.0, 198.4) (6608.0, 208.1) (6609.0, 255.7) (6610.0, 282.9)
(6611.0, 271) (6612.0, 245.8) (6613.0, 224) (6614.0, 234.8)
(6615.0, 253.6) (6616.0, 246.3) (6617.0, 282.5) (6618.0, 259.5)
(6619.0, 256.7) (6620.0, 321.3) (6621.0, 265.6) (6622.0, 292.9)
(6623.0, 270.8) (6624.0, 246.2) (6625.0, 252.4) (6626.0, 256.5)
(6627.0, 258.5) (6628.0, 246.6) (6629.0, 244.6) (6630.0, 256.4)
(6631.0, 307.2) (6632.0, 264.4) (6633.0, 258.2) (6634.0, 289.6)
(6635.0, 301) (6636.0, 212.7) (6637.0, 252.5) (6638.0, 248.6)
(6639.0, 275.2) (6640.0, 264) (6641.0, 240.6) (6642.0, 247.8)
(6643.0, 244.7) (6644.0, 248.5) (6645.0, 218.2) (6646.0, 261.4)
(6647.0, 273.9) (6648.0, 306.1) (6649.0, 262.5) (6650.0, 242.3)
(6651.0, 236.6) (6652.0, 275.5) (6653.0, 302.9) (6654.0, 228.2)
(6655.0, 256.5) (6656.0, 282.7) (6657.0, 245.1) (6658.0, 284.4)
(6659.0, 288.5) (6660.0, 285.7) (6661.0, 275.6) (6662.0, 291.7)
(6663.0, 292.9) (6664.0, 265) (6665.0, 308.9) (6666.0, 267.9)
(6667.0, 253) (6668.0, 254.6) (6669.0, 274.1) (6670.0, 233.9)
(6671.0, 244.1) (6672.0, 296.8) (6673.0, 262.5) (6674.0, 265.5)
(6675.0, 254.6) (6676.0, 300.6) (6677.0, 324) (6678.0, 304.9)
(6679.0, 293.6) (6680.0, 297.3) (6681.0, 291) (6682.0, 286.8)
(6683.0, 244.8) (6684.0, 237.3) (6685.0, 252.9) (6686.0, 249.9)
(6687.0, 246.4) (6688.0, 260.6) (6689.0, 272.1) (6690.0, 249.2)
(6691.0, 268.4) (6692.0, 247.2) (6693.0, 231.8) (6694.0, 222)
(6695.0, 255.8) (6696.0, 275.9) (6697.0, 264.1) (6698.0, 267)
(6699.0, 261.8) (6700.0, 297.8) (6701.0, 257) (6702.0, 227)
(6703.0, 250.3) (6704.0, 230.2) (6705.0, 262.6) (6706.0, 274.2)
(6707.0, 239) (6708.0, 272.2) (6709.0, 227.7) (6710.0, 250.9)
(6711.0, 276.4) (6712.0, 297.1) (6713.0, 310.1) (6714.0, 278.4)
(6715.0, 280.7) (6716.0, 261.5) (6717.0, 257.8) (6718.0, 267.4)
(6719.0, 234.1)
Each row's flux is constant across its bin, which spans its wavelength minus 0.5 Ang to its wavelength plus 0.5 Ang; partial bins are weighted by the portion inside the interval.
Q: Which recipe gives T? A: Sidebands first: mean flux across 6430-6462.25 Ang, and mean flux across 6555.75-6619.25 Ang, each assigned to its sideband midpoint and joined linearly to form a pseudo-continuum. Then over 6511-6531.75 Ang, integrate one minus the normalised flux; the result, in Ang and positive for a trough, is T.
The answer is 0.80 Ang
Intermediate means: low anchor 246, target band 242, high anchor 256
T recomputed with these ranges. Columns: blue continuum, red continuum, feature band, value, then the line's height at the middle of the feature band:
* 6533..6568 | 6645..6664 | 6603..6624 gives 1.0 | 266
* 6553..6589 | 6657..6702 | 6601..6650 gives 1.2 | 264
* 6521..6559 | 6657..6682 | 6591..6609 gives 0.7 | 264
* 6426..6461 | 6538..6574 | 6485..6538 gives 1.1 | 252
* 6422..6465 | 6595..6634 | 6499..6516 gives -0.7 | 246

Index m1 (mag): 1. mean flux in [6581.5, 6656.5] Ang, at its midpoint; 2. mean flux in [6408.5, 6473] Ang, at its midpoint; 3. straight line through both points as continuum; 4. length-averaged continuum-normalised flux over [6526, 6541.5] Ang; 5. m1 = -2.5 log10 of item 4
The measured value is -0.016 mag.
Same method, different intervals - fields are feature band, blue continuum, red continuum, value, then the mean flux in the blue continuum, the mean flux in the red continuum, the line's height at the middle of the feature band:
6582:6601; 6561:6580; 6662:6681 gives 0.044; 264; 278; 267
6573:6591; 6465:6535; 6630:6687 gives 0.007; 243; 268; 256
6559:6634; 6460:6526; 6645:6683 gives 0.010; 241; 274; 261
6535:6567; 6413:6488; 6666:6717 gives -0.042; 239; 265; 250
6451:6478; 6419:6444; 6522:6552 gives 0.015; 233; 252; 239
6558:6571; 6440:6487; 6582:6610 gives -0.046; 242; 251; 249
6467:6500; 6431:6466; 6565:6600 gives 0.033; 243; 259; 247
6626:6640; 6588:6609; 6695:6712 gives -0.037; 251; 259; 254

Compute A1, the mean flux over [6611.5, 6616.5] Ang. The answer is 241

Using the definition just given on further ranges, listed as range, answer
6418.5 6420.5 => 216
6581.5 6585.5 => 236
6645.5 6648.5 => 280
